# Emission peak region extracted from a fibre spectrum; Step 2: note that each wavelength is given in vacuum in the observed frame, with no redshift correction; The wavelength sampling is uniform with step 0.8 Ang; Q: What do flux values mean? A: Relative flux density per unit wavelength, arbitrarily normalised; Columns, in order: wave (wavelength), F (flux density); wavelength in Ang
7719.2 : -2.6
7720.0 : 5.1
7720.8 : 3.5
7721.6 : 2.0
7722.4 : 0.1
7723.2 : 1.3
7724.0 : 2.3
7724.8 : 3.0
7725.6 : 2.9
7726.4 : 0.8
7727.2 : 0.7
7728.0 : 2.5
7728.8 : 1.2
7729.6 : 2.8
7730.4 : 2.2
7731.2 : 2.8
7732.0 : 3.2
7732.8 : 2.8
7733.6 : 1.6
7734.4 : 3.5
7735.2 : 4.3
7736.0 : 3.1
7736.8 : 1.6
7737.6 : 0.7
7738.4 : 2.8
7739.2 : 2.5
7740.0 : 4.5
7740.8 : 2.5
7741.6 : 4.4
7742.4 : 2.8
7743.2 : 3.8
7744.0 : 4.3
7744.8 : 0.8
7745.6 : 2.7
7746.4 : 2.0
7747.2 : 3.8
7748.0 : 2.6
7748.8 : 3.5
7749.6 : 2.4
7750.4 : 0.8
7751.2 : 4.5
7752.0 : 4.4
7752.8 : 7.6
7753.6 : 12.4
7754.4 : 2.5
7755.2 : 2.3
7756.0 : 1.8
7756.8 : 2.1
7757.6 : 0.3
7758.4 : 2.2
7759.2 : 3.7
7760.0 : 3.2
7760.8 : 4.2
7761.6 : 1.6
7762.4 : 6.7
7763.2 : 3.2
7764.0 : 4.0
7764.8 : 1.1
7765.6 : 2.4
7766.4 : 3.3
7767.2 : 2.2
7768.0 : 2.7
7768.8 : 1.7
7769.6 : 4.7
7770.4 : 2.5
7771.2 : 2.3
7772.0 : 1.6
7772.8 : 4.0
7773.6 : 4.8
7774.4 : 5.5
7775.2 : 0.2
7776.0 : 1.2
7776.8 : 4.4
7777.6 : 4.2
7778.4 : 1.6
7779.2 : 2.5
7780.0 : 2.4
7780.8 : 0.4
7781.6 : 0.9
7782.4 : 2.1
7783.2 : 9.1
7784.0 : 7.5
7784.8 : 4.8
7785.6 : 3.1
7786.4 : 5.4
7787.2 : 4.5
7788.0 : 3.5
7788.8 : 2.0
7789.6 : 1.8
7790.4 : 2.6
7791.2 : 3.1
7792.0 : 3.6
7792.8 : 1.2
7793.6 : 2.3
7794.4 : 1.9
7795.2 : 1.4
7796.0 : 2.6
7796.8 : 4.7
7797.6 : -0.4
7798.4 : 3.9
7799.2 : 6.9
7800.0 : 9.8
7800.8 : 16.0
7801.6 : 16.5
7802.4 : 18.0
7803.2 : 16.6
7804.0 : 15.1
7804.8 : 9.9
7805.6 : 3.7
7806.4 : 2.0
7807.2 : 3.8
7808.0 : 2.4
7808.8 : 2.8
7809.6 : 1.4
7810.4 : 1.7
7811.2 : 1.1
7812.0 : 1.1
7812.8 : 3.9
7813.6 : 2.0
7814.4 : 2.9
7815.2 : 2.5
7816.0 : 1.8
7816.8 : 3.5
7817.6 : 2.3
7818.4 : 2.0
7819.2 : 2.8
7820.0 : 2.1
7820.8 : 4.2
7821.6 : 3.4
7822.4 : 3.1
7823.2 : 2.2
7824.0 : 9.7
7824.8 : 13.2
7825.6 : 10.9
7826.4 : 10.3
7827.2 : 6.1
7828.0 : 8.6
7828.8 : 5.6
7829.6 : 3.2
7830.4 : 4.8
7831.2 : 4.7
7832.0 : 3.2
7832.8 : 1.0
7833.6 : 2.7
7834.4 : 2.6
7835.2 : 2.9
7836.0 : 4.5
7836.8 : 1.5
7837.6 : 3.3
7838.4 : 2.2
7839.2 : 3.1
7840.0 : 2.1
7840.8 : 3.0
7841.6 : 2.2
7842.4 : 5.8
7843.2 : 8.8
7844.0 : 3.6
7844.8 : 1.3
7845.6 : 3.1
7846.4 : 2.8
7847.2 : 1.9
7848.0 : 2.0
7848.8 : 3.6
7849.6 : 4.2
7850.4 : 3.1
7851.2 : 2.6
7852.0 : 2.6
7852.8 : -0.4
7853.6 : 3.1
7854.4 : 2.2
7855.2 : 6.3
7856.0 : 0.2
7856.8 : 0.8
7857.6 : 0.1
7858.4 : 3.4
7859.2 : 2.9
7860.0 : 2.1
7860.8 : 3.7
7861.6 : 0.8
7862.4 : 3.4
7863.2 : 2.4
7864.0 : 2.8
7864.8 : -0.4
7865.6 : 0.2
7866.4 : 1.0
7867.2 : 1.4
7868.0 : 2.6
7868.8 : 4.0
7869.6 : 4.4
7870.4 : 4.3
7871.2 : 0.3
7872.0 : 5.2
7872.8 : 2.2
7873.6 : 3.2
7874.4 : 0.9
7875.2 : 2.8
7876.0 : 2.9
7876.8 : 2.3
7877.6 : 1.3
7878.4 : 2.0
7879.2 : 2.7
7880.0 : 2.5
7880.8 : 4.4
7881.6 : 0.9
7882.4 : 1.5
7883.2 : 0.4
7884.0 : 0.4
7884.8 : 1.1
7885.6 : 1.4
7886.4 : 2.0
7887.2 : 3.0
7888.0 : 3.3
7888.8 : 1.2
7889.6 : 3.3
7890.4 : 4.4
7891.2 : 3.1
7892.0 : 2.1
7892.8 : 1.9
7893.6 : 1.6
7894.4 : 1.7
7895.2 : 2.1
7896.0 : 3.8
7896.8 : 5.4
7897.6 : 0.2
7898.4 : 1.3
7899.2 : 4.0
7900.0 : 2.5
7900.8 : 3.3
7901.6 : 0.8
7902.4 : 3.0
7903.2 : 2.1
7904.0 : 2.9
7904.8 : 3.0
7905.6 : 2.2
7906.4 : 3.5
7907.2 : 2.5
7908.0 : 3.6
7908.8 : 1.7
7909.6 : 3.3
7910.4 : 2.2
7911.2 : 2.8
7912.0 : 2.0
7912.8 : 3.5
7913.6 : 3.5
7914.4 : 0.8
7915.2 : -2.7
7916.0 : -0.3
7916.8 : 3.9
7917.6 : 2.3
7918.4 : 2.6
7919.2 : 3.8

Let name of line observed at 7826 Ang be [N II]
